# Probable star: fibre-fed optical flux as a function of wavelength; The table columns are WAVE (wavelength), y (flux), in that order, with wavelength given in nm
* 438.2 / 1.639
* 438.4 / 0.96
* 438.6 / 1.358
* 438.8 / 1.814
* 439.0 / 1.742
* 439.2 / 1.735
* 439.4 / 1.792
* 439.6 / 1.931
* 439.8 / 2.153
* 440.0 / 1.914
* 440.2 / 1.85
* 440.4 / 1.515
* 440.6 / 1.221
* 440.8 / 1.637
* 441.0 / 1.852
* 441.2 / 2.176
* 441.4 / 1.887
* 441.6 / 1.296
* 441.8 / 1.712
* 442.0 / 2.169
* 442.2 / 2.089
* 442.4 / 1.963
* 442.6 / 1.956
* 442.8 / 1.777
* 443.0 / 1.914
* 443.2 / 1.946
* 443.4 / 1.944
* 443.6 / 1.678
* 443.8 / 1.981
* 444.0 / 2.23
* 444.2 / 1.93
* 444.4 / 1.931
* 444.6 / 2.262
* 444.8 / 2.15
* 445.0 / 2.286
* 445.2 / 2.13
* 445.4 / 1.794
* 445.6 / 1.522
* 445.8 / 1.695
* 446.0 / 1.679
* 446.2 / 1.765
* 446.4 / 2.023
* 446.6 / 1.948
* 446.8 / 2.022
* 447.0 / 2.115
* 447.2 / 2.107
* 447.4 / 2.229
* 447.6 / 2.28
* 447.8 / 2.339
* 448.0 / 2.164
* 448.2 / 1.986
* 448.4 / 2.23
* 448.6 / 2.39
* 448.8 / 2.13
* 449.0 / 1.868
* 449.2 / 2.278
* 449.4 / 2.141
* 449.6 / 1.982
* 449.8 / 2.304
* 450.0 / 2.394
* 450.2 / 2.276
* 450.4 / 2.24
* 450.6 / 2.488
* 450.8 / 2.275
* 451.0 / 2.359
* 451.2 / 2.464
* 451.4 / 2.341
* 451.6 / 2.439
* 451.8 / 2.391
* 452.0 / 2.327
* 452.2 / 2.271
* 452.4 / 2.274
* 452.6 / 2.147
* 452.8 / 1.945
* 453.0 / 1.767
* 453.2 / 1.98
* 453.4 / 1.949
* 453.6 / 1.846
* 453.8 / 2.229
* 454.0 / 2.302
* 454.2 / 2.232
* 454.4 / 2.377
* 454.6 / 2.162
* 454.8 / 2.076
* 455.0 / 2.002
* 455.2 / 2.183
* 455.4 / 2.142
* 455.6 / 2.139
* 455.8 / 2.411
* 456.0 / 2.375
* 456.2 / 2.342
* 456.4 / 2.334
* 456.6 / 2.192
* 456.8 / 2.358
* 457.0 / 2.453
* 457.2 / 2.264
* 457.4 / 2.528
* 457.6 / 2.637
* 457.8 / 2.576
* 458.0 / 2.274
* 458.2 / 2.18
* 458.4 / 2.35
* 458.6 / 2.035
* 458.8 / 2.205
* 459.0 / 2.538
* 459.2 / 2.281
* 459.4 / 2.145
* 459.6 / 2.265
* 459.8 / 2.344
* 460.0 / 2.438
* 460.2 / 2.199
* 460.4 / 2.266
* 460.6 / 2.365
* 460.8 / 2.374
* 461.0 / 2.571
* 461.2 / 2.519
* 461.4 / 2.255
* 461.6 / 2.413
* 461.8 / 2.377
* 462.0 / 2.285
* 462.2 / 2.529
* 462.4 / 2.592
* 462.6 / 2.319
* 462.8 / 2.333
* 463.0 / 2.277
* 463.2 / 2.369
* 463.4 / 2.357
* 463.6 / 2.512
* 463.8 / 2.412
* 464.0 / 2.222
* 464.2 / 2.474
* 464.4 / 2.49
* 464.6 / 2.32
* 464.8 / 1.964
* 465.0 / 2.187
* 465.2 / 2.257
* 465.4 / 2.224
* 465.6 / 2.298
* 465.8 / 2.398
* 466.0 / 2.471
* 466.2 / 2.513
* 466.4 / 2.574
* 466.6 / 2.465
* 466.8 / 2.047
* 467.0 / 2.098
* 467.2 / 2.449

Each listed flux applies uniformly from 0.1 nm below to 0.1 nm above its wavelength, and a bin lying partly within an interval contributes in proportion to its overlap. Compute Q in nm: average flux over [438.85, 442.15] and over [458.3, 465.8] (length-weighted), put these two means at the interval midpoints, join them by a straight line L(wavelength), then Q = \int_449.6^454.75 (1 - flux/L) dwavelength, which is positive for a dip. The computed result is -0.35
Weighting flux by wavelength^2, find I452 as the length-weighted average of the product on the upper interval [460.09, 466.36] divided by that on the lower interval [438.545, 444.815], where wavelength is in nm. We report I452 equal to 1.40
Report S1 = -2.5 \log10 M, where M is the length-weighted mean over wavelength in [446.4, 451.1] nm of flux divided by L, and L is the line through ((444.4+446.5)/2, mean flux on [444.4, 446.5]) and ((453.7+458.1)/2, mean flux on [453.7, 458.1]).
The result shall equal -0.07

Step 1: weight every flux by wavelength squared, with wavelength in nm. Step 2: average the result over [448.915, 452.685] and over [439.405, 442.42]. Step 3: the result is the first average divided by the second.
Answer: 1.3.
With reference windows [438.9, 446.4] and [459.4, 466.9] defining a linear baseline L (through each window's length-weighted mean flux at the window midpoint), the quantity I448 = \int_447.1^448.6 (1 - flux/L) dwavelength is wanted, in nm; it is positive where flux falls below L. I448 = -0.16 nm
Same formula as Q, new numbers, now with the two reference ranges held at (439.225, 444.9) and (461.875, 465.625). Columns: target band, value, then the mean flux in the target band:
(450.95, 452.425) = -0.19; 2.36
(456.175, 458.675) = -0.16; 2.35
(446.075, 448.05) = -0.10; 2.09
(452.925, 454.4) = 0.04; 2.07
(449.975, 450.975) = -0.13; 2.33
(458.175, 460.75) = -0.04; 2.28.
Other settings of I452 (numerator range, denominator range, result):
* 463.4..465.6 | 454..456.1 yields 1.09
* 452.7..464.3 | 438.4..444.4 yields 1.36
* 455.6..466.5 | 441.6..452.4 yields 1.19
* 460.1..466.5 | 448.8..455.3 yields 1.13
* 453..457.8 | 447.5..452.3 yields 1.01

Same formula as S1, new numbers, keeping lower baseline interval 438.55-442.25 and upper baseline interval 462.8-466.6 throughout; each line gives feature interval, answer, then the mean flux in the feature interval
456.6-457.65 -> -0.113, 2.41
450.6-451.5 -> -0.168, 2.37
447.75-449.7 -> -0.089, 2.15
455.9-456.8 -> -0.077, 2.32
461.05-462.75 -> -0.058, 2.41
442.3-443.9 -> -0.028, 1.89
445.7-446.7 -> 0.057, 1.82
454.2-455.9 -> -0.031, 2.19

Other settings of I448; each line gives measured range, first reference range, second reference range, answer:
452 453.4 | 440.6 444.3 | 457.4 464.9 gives 0.04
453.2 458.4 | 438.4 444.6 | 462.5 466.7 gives -0.25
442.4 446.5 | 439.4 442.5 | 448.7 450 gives 0.05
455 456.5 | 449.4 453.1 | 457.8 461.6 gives 0.02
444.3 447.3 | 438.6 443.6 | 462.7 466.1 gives -0.06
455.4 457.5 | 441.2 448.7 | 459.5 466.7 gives -0.10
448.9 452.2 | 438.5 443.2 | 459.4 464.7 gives -0.35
